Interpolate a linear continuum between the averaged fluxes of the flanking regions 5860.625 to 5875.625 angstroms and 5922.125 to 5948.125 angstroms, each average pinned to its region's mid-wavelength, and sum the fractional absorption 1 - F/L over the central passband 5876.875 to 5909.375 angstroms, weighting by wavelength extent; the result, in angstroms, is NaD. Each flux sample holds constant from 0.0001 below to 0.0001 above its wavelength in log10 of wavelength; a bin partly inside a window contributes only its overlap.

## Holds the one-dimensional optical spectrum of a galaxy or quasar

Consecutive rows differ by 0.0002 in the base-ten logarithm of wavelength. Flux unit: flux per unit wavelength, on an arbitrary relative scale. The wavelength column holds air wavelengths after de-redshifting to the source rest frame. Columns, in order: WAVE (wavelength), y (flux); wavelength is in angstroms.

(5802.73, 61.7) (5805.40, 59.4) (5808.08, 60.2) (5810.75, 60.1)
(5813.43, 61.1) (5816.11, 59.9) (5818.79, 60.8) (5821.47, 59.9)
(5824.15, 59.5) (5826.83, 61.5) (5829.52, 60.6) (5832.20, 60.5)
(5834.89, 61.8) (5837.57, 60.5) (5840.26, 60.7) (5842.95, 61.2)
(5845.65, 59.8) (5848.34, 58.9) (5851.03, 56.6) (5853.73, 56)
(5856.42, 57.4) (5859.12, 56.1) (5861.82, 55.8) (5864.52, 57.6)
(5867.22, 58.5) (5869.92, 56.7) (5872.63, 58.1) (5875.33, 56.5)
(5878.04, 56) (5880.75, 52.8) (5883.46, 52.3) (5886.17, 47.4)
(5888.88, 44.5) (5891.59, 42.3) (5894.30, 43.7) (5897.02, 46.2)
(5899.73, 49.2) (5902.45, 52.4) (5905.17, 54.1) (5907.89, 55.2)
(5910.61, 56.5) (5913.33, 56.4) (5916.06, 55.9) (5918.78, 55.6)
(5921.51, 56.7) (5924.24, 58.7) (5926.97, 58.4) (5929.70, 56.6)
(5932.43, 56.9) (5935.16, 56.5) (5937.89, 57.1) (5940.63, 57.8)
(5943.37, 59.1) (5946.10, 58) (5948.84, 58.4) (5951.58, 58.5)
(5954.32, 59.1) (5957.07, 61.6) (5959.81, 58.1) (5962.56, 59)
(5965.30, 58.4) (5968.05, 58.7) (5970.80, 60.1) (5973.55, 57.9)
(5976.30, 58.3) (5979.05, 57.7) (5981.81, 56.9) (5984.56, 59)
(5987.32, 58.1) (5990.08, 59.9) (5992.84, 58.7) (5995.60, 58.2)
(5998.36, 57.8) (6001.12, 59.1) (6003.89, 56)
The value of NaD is 4.4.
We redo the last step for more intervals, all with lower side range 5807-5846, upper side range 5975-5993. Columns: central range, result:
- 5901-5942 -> 2.0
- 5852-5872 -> 1.0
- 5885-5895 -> 2.5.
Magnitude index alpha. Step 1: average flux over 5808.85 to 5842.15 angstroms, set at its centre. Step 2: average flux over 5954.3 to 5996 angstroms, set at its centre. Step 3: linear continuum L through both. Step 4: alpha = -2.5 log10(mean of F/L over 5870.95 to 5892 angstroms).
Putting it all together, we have 0.16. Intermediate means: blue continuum 60.6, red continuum 58.7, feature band 51.7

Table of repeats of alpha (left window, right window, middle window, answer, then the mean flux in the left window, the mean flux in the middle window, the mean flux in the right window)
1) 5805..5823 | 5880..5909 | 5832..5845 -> -0.076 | 60.2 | 60.9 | 49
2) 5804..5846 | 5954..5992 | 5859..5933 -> 0.113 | 60.5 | 53.8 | 58.7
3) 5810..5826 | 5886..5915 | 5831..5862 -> -0.041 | 60.3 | 58.9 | 50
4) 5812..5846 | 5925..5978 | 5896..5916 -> 0.116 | 60.6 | 53.2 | 58.4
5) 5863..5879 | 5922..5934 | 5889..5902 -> 0.245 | 57.2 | 45.8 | 57.6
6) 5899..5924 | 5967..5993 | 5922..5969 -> -0.029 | 55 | 58.3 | 58.5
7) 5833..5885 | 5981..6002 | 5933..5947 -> 0.009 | 57.5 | 57.7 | 58.5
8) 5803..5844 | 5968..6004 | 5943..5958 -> -0.004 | 60.5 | 59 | 58.4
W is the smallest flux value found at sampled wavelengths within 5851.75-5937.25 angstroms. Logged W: 42.3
